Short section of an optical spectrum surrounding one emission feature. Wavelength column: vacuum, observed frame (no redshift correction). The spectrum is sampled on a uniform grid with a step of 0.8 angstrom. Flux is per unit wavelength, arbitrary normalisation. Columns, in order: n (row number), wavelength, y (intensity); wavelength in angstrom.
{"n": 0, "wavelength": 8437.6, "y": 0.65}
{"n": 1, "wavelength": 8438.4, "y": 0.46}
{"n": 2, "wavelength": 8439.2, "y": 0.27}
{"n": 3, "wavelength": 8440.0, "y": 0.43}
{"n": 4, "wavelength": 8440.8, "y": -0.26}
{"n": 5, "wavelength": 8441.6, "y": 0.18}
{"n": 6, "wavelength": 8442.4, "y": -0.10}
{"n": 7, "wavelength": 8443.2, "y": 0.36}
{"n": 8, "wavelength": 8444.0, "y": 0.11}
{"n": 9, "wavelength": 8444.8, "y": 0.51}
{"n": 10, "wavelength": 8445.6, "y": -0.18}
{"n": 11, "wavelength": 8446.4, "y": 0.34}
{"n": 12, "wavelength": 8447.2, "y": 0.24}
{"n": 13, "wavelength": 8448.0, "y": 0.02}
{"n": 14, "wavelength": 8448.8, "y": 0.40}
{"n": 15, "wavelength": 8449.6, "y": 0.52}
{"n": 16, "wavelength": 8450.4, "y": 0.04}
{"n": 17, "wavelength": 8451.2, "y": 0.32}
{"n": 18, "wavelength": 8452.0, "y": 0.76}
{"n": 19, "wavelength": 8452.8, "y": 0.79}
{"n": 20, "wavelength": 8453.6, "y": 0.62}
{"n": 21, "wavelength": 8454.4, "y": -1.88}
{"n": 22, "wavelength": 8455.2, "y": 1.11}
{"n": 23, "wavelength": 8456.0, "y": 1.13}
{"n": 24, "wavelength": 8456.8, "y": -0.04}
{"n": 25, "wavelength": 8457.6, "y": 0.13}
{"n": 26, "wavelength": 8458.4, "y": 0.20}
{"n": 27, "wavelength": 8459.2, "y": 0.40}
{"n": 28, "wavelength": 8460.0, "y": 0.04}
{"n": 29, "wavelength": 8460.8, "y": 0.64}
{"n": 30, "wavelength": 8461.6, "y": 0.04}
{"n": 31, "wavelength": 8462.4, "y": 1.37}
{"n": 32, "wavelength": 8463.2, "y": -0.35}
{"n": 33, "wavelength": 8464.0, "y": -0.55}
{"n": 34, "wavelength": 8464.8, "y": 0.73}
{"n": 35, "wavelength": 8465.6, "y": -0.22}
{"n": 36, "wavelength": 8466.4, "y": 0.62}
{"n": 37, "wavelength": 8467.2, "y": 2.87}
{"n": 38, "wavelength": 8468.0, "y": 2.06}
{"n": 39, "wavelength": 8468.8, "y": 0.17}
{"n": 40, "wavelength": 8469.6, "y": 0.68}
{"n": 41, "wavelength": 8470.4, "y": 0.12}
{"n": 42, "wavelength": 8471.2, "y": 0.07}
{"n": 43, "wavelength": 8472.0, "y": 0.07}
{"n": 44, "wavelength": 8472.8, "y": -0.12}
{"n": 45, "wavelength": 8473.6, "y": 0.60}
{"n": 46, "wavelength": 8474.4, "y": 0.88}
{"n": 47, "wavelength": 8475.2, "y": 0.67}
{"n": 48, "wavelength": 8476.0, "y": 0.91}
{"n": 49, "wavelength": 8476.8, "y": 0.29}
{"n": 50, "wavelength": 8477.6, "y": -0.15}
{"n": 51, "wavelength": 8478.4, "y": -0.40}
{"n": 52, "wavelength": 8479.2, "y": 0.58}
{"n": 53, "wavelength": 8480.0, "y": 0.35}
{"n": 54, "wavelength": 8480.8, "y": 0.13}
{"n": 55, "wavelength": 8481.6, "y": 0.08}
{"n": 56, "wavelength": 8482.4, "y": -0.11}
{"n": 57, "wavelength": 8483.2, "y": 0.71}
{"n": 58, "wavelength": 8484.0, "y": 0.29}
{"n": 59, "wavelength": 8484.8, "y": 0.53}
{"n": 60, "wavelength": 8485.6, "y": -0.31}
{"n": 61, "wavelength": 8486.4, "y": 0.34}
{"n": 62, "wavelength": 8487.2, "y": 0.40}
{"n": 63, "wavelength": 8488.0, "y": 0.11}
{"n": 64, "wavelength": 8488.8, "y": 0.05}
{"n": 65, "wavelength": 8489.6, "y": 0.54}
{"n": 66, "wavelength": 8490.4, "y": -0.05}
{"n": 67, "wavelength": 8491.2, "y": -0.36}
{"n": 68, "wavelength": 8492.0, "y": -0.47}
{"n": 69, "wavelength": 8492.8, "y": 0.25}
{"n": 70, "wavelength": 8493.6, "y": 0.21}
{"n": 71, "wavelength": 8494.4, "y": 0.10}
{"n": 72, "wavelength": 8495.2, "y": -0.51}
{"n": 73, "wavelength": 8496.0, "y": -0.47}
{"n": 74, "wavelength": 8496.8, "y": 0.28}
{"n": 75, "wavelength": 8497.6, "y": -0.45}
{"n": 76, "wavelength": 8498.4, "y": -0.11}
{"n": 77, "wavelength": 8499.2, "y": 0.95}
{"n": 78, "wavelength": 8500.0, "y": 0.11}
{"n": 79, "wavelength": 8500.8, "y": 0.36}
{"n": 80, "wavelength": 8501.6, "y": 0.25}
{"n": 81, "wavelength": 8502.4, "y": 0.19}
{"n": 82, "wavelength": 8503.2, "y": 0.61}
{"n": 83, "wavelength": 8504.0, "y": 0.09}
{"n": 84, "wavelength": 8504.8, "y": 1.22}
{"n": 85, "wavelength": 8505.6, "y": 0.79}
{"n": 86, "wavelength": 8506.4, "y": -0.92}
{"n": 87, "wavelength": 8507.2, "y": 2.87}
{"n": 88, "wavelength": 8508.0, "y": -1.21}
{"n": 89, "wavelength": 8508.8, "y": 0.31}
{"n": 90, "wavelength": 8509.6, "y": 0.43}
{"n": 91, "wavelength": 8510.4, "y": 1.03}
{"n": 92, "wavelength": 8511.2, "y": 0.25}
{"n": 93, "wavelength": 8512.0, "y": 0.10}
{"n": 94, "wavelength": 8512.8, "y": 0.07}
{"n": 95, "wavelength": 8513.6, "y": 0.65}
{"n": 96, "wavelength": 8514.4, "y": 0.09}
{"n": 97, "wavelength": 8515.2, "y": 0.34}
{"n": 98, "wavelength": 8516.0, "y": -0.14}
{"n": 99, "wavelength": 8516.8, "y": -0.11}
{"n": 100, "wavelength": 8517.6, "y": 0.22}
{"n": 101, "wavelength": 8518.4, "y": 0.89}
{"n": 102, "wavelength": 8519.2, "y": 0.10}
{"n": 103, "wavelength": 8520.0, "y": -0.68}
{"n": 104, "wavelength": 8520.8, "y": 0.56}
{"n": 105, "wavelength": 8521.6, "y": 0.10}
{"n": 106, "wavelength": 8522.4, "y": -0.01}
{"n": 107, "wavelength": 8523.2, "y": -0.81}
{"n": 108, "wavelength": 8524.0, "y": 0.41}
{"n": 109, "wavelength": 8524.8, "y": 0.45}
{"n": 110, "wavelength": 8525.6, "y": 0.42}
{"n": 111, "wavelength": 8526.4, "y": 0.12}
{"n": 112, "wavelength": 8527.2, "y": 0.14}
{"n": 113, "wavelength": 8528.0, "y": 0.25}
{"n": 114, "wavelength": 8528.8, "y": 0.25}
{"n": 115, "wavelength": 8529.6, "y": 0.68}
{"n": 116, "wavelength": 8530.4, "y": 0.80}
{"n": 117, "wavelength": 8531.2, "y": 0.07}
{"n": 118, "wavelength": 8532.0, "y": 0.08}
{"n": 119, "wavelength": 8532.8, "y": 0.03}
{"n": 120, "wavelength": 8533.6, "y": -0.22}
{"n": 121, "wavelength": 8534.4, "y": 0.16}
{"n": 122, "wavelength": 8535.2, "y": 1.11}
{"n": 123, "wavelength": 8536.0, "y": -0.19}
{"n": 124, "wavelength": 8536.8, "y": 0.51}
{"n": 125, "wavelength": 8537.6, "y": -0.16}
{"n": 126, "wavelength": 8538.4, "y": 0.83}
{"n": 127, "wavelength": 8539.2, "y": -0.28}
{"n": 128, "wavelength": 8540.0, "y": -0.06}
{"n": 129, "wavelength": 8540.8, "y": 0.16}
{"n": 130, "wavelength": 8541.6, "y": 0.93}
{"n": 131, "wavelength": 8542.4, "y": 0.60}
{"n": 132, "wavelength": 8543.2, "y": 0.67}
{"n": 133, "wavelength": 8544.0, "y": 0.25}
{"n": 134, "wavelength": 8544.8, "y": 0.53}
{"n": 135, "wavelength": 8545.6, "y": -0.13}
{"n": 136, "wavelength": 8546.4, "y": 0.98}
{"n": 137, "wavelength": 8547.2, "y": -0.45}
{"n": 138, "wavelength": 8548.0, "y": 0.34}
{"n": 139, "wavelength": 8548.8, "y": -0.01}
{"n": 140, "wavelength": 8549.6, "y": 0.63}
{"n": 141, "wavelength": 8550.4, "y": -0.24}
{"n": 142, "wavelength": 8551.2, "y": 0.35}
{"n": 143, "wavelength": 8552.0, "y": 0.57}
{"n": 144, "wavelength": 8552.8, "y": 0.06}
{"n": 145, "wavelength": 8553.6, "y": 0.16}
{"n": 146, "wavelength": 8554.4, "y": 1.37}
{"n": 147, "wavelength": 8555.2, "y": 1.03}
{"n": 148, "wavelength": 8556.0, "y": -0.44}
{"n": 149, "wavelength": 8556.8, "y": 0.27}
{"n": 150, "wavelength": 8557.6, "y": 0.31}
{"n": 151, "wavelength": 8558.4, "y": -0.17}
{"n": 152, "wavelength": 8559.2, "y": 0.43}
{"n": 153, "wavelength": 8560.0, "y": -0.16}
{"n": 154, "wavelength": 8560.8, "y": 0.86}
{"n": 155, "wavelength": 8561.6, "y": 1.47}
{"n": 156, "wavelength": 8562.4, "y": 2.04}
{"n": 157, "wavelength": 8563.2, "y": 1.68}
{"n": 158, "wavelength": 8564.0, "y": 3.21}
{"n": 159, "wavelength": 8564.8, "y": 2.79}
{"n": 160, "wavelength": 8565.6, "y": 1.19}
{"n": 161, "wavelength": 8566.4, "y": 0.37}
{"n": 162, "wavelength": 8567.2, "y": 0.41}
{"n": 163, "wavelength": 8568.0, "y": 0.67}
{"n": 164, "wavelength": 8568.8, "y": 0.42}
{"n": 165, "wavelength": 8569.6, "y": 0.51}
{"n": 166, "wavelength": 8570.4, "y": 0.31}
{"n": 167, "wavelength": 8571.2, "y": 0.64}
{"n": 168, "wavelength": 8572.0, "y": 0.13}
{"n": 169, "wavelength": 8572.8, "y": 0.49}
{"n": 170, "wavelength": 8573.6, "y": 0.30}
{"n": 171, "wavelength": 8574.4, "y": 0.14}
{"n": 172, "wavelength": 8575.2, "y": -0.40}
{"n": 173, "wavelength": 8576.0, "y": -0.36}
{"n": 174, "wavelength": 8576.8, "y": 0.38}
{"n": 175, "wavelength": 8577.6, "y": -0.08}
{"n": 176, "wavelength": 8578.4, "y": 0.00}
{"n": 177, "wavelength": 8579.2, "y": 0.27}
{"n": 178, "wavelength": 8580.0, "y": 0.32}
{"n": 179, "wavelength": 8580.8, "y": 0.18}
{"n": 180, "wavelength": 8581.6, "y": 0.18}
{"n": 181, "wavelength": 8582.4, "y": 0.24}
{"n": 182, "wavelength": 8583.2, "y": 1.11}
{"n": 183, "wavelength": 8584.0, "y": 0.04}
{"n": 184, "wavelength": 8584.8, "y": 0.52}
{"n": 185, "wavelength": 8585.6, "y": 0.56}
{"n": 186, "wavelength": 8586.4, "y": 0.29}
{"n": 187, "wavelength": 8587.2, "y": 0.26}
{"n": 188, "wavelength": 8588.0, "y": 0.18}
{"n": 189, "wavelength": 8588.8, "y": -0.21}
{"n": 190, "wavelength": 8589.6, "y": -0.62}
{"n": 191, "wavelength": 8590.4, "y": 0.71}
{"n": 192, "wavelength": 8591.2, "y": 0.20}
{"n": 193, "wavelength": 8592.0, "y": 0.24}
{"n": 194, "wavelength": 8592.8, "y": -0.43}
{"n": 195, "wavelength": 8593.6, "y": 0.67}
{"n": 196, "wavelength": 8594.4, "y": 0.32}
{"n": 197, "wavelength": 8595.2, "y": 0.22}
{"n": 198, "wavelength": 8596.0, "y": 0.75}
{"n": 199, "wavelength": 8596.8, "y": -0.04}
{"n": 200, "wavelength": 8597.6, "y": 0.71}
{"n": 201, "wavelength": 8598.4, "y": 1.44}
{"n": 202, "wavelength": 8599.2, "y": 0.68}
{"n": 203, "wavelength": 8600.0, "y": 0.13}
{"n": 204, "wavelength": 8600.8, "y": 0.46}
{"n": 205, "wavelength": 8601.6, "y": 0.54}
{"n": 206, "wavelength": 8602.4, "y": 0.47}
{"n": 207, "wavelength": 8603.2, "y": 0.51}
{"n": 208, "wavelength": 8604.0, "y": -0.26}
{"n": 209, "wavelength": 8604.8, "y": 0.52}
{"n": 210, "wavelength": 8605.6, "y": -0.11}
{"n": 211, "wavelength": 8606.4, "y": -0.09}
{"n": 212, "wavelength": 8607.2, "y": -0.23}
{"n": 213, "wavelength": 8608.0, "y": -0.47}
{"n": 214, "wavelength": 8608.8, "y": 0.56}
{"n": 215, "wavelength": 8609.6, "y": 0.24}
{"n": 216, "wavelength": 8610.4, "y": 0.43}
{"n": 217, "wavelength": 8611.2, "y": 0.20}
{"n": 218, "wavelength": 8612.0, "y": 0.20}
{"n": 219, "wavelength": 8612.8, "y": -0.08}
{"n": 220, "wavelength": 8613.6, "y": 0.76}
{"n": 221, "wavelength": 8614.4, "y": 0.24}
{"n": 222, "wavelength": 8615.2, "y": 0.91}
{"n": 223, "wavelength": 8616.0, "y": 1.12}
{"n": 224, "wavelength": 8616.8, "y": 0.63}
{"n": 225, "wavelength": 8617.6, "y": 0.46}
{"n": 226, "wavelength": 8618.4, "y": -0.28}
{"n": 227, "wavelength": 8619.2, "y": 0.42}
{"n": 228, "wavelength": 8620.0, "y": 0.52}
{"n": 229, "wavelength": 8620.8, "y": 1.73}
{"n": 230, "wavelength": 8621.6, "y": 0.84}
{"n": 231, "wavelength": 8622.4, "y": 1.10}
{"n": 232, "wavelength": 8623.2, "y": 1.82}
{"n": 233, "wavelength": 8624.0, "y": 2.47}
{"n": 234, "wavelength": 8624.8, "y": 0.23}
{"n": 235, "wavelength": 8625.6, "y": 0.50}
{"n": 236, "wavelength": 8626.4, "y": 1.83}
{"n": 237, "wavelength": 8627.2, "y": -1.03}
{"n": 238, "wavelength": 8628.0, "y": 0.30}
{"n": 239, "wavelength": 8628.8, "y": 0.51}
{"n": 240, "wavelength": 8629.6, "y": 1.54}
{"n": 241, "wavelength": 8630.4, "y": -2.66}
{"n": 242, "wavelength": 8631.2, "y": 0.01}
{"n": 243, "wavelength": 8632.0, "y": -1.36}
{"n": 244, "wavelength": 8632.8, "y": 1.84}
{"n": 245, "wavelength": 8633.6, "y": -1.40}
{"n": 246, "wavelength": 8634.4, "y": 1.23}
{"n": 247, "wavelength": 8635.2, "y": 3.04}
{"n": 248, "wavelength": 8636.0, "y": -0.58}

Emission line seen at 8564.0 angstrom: Hbeta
